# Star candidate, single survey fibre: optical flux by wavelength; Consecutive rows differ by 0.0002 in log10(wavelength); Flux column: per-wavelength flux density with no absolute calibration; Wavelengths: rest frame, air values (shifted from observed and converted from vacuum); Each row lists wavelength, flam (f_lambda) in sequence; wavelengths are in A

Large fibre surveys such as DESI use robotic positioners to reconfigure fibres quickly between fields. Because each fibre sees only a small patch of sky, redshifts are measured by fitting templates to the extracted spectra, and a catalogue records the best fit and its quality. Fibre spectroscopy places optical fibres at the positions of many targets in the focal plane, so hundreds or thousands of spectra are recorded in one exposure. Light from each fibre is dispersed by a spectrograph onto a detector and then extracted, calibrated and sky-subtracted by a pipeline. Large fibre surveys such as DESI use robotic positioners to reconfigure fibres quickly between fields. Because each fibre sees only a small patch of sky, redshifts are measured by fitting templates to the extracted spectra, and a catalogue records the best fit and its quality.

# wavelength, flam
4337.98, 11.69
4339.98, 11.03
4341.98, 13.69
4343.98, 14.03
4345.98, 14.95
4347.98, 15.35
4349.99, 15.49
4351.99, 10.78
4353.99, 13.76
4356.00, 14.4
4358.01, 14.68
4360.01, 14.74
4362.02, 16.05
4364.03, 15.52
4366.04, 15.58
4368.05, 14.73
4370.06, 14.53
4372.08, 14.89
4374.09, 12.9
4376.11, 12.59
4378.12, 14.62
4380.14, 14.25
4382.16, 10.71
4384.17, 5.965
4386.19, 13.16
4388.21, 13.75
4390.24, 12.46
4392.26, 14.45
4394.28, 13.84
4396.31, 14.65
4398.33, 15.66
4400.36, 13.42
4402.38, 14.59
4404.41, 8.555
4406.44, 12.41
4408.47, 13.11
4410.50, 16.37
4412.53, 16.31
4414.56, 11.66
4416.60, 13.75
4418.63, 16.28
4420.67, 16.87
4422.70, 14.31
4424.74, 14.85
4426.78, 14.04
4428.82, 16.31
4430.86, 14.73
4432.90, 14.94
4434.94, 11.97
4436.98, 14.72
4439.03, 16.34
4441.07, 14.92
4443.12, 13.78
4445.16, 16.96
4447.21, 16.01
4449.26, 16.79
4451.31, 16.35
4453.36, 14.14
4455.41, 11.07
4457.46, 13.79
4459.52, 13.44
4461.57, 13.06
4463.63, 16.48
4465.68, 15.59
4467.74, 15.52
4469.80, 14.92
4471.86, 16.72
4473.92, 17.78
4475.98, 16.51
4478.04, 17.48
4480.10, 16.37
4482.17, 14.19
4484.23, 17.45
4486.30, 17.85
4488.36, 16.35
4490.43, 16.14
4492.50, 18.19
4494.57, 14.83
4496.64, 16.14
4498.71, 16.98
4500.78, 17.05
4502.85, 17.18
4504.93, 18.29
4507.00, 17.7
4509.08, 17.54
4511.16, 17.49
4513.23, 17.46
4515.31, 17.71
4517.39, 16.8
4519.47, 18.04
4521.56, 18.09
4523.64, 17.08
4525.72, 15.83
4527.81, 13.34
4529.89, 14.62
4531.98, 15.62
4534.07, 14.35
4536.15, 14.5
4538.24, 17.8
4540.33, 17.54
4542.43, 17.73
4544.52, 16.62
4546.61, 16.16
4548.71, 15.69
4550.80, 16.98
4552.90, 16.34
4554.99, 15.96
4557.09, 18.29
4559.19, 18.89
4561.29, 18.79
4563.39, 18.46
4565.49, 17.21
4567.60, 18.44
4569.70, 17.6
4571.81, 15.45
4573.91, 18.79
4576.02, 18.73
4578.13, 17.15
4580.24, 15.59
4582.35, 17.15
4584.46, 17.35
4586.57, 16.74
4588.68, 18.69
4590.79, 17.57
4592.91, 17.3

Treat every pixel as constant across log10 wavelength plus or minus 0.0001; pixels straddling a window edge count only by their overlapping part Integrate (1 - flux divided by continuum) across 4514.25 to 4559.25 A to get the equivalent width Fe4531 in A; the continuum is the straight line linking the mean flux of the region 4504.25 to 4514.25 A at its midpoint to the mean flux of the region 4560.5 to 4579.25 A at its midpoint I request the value 3.2 A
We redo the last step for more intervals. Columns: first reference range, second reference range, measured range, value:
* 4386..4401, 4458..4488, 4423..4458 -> 0.72 A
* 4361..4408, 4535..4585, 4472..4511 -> -2.88 A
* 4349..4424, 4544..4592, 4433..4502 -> -0.99 A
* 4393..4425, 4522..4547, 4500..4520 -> -2.42 A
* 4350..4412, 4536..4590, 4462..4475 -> -0.53 A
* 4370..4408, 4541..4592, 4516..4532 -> 0.05 A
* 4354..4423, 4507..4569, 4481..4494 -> -0.62 A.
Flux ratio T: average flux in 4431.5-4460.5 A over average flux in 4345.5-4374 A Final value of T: 1.00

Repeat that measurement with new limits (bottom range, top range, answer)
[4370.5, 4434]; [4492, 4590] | 1.24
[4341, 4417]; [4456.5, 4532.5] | 1.19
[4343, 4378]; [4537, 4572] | 1.20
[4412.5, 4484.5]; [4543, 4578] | 1.15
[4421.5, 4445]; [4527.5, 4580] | 1.15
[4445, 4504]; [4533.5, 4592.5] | 1.08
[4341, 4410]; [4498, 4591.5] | 1.25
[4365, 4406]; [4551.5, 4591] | 1.32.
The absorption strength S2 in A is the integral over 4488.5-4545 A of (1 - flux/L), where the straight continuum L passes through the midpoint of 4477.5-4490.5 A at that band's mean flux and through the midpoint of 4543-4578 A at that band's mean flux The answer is 0.7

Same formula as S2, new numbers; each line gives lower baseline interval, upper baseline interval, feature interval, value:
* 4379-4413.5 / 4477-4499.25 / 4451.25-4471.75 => 1.47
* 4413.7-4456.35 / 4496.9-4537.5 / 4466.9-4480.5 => -0.71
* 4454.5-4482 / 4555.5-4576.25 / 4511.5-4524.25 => -0.69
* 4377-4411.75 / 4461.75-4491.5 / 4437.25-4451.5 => -0.72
